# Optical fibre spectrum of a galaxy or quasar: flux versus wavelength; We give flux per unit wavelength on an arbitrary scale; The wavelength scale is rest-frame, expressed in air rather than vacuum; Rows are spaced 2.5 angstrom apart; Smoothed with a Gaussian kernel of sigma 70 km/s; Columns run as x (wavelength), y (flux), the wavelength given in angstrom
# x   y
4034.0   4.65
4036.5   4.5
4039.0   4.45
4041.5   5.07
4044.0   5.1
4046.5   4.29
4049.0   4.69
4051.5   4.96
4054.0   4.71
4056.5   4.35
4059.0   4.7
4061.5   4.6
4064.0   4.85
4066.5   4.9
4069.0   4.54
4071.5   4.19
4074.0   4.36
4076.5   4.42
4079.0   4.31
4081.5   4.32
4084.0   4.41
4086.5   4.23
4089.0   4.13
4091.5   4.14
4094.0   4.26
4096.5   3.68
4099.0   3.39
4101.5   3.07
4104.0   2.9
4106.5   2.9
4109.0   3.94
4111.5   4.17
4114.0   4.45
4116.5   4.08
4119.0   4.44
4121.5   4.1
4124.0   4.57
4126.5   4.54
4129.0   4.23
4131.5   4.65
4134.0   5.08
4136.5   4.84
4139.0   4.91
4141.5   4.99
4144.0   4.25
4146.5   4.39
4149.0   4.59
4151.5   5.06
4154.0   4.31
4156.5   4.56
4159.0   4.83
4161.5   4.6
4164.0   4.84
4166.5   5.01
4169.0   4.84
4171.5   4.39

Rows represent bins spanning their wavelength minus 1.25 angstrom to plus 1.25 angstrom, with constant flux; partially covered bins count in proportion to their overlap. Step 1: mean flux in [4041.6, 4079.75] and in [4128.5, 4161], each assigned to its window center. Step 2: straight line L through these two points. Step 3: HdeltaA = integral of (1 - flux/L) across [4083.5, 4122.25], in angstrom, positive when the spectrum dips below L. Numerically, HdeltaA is 6.4 angstrom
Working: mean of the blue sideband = 4.62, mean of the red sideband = 4.68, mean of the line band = 3.88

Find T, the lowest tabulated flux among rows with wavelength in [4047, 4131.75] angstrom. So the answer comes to 2.9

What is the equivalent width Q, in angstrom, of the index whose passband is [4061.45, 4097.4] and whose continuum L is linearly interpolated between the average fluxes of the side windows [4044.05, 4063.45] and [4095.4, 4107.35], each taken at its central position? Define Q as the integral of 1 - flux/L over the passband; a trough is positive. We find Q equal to -4.6 angstrom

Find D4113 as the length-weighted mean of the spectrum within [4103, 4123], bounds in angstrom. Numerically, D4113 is 3.89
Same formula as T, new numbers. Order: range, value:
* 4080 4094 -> 4.13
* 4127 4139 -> 4.23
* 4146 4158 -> 4.31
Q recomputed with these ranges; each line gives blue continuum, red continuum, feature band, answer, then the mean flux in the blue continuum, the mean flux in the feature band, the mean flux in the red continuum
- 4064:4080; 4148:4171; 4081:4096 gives 1.0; 4.49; 4.22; 4.73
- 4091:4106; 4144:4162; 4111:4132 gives -2.1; 3.51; 4.36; 4.6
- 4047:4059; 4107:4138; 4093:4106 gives 3.1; 4.66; 3.41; 4.39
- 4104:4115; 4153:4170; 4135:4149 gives -1.1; 3.74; 4.68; 4.72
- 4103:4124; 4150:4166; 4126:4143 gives -1.8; 3.93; 4.75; 4.71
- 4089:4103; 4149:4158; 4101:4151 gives -0.8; 3.73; 4.28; 4.64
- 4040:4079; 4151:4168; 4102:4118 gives 3.3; 4.64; 3.72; 4.73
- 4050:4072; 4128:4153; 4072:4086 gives 1.0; 4.66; 4.35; 4.7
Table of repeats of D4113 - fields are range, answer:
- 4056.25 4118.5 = 4.13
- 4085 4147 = 4.17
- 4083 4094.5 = 4.23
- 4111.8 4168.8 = 4.6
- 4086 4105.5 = 3.69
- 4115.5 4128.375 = 4.35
